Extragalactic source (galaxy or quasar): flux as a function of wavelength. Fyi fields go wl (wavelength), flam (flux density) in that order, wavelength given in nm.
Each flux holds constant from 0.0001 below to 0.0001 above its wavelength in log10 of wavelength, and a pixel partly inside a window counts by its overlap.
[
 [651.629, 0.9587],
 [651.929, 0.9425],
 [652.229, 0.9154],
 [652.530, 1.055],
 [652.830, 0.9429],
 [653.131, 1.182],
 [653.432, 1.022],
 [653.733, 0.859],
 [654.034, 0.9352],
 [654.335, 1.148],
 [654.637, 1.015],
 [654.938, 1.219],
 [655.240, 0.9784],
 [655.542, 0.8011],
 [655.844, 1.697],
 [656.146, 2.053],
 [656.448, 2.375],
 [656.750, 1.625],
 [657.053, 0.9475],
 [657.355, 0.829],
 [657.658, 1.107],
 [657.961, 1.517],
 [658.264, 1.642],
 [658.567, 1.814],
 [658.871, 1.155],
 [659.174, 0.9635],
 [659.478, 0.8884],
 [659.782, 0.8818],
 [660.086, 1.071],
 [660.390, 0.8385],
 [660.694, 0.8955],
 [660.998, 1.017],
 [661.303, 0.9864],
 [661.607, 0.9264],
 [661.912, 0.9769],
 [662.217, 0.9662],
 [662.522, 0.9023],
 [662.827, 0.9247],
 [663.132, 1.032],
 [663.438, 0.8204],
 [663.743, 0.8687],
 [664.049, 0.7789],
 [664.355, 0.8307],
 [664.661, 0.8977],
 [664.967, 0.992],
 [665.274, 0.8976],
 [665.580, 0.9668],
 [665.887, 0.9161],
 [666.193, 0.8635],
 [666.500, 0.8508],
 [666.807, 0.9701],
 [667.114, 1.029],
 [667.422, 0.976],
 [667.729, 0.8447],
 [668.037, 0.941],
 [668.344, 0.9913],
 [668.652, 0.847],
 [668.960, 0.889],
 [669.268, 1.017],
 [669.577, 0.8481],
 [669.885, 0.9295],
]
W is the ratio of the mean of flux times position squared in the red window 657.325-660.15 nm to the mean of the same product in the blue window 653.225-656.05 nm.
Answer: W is 1.11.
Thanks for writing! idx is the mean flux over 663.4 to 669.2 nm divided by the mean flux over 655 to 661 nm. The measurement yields 0.7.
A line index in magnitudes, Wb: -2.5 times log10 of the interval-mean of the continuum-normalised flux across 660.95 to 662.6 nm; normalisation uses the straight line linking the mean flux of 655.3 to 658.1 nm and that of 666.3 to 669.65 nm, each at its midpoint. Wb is 0.24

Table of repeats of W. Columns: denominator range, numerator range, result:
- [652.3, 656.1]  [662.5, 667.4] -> 0.86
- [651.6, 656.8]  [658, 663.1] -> 0.90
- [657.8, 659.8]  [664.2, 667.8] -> 0.73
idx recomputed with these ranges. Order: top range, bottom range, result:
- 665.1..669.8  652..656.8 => 0.75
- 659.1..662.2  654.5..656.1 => 0.79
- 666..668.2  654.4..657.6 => 0.69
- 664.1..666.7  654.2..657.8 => 0.68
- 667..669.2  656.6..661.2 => 0.82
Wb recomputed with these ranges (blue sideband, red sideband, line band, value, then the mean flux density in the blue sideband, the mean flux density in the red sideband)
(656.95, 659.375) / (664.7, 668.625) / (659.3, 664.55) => 0.20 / 1.25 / 0.933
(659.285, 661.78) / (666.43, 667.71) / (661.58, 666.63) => 0.05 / 0.939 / 0.952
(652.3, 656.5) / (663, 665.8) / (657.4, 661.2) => -0.08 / 1.2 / 0.897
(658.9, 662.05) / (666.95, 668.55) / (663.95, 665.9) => 0.06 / 0.953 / 0.953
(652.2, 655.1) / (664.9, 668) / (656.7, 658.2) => -0.20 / 1.03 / 0.929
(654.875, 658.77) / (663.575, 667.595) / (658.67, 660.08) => 0.26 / 1.43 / 0.91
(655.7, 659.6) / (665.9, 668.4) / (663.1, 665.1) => 0.24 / 1.44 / 0.93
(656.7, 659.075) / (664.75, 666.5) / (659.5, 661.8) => 0.23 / 1.31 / 0.919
